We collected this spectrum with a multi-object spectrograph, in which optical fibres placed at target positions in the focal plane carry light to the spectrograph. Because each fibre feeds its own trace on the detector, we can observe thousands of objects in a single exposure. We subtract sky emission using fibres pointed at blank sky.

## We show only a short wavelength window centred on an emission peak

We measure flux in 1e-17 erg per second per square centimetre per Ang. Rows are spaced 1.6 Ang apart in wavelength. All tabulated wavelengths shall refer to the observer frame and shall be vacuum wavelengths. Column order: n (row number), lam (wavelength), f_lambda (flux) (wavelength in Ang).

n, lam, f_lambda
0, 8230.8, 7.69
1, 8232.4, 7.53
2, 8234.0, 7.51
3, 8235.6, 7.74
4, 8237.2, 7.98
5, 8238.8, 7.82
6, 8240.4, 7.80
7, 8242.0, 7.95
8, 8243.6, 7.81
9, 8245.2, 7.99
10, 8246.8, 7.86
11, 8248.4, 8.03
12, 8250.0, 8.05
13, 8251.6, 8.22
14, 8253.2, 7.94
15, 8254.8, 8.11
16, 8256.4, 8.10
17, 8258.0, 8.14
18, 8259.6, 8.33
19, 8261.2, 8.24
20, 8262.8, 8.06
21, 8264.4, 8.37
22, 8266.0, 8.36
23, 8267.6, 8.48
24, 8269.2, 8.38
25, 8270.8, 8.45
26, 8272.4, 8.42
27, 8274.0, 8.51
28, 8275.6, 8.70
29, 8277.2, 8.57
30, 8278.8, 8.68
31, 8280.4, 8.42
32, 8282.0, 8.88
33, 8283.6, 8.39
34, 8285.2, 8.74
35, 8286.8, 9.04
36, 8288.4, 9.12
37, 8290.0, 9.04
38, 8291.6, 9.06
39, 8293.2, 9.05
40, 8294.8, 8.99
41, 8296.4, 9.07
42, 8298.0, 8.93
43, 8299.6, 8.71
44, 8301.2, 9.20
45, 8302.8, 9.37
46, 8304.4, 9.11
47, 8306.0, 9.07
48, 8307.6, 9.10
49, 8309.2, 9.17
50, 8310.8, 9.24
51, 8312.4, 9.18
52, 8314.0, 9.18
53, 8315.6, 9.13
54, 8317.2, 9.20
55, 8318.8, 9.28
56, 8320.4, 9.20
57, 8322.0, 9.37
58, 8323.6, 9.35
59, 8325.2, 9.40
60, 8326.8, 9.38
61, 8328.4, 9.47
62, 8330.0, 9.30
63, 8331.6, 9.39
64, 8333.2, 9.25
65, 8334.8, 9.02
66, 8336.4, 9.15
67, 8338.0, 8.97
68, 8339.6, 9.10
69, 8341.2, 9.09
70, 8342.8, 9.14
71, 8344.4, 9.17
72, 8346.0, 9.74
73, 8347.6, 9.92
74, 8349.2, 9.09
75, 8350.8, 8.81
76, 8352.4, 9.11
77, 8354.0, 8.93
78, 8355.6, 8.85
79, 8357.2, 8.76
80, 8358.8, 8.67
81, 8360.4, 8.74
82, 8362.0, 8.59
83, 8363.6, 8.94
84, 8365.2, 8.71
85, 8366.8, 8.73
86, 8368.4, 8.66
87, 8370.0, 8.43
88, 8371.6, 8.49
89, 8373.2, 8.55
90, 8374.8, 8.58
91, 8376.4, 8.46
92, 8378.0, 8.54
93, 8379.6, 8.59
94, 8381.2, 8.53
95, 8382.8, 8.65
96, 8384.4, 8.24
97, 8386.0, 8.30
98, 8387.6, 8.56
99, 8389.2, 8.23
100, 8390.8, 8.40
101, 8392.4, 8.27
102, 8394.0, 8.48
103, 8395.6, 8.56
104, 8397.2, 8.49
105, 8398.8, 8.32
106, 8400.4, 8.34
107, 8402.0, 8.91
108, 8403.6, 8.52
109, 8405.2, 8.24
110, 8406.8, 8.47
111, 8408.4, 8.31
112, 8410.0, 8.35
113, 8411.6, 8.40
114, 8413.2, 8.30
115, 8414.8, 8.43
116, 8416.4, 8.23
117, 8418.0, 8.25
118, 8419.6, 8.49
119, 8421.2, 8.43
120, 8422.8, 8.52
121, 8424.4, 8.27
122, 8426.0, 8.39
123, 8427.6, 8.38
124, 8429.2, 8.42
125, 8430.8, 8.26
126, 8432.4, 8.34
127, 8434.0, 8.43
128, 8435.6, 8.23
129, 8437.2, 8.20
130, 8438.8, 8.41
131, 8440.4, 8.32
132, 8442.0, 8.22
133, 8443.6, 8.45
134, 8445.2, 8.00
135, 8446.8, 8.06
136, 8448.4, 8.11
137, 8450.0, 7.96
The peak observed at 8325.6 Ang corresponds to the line Mg II 2798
